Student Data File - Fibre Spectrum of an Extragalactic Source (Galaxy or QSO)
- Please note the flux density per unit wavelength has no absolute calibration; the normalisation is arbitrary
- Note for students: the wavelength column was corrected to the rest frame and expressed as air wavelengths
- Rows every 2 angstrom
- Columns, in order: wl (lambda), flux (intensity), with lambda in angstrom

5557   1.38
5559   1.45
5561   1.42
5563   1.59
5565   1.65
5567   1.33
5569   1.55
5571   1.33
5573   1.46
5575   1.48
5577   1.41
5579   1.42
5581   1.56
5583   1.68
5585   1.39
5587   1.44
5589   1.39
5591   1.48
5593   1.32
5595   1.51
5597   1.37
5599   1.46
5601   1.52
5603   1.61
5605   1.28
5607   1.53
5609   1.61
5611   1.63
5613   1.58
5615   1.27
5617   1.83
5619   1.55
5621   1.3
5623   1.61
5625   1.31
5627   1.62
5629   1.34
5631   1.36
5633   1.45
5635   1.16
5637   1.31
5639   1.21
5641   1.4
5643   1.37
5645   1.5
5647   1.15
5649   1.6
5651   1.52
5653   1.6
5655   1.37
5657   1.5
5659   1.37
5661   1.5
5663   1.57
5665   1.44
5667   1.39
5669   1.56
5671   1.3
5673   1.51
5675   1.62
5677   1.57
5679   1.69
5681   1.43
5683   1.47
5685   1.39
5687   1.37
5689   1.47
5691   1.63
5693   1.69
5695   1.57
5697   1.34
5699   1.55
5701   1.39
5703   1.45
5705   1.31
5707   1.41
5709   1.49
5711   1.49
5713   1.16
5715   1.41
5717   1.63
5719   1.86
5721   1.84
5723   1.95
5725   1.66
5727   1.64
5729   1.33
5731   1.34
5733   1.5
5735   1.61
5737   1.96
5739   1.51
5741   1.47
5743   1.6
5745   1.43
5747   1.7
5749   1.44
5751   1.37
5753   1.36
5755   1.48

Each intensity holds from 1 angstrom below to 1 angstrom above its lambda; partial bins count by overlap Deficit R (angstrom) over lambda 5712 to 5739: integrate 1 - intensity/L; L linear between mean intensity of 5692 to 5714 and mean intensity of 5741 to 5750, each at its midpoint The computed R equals -2.0 angstrom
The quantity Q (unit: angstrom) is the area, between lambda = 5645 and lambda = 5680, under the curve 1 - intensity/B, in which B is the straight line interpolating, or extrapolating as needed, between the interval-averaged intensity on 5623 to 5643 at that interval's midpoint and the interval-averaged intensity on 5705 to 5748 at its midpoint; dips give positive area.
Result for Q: -1.4 angstrom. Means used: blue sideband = 1.36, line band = 1.49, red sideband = 1.56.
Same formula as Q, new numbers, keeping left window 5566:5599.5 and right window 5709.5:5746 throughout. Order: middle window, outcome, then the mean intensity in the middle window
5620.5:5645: 1.9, 1.38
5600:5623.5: -0.8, 1.52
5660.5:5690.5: 0.8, 1.49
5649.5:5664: 0.2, 1.49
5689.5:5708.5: 0.8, 1.48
